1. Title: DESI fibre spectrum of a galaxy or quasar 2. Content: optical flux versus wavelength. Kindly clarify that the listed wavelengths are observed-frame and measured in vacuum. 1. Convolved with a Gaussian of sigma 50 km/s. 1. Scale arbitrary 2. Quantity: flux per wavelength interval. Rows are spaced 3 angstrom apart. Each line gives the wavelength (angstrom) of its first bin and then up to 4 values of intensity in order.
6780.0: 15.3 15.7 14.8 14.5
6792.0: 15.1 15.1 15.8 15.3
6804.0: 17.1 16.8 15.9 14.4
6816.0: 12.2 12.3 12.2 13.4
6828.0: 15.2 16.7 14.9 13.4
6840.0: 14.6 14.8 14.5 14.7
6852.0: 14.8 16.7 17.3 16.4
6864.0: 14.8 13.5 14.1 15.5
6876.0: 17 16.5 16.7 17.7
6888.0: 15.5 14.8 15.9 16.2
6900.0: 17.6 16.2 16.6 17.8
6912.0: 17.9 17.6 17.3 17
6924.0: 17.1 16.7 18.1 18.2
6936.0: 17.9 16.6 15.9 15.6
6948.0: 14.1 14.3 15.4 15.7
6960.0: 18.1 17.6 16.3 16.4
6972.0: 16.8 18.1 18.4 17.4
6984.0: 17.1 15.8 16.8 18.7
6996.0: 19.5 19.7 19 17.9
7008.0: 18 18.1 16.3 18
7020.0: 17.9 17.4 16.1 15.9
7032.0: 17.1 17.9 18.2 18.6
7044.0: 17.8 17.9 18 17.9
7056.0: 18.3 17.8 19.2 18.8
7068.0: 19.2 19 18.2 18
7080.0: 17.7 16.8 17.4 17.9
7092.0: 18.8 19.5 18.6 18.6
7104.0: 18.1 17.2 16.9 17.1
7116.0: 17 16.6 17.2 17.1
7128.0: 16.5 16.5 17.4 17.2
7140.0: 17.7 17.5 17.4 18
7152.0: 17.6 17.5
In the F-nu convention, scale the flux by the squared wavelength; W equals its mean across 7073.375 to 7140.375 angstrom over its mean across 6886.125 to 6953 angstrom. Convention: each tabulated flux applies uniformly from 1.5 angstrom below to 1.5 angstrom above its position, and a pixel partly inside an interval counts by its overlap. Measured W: 1.1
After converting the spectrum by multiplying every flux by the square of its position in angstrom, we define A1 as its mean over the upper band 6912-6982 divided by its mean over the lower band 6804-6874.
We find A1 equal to 1.2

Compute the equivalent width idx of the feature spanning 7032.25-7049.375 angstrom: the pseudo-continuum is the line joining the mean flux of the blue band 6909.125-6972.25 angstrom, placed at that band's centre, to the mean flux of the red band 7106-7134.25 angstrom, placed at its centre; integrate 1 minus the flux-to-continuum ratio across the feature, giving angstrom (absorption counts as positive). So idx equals -1.2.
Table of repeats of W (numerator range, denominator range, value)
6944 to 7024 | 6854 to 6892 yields 1.12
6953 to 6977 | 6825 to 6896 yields 1.13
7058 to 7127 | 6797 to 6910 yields 1.25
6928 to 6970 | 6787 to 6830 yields 1.17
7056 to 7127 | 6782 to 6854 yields 1.31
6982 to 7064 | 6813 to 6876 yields 1.28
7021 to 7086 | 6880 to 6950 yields 1.11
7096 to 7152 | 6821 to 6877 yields 1.26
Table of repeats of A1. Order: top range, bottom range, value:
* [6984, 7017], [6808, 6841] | 1.33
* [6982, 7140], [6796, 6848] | 1.30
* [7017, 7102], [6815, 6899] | 1.26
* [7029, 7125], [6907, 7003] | 1.08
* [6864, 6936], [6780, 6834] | 1.15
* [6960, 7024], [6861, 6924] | 1.11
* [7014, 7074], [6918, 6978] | 1.10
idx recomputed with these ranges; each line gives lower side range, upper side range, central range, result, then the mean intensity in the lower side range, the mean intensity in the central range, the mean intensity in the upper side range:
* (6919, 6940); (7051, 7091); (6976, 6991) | 0.46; 17.4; 17.1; 18.2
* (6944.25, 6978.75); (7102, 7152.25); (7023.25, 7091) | -4.09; 16.4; 17.9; 17.2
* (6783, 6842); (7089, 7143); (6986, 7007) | -2.31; 14.7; 18.3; 17.5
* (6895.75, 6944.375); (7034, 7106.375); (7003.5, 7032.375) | 0.95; 17.1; 17.3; 18.2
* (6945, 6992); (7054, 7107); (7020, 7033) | 0.52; 16.5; 16.8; 18.3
